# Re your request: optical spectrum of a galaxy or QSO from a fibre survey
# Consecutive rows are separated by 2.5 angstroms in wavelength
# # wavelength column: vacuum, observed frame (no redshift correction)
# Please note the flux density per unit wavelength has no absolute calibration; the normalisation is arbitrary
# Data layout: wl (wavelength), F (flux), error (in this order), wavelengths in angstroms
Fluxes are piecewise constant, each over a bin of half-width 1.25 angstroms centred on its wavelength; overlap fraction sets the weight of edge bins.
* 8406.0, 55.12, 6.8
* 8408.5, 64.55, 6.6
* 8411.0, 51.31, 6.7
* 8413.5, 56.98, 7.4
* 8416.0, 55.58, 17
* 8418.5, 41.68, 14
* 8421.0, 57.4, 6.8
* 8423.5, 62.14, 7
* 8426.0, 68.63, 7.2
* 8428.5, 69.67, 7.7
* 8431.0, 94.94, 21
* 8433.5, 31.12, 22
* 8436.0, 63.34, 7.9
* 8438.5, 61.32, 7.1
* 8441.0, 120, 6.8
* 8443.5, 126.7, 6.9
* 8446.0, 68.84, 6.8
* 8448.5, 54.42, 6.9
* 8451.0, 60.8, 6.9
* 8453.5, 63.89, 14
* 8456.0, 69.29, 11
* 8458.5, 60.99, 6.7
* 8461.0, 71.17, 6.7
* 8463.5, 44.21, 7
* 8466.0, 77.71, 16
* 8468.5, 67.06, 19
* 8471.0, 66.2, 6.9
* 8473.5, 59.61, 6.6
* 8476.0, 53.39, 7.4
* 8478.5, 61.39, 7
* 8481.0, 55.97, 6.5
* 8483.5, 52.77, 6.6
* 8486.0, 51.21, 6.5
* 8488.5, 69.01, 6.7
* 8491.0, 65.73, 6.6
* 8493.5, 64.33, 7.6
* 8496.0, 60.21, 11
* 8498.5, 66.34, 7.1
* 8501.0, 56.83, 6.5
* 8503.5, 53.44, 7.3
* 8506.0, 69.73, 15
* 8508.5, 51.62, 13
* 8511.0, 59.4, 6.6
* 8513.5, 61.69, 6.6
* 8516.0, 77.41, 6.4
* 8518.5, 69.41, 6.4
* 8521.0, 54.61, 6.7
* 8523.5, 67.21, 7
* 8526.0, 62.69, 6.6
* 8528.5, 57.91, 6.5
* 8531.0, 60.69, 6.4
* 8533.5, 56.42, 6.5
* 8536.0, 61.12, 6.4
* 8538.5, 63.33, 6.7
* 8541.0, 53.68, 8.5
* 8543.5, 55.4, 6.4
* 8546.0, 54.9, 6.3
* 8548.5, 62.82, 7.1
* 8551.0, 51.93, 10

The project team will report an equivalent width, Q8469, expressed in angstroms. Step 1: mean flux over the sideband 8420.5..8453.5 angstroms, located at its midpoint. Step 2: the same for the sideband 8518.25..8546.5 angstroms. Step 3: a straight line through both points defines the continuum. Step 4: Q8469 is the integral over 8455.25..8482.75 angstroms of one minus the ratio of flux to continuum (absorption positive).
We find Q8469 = 2.4 angstroms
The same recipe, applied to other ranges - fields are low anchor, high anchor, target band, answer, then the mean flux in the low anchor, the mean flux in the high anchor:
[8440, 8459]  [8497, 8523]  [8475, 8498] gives 2.9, 78.2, 62.2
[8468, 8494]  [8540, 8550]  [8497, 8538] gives -2.4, 60.3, 56.7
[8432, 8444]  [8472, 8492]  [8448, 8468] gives 1.6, 77.9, 58.6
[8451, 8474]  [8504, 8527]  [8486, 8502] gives 0.2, 64.4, 63.4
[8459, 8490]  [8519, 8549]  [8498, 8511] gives 0.2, 60.9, 59.4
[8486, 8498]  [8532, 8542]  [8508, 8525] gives -0.7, 63.5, 58.8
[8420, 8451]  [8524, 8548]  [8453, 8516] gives 4.2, 72.8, 58.9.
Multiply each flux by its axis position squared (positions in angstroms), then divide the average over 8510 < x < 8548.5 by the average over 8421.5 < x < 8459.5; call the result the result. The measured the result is 0.9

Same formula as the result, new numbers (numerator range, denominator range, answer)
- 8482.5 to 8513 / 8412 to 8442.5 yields 0.93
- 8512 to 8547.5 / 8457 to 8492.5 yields 1.01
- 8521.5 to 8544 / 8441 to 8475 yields 0.87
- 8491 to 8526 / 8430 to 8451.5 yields 0.84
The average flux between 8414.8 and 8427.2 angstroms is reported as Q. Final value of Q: 57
